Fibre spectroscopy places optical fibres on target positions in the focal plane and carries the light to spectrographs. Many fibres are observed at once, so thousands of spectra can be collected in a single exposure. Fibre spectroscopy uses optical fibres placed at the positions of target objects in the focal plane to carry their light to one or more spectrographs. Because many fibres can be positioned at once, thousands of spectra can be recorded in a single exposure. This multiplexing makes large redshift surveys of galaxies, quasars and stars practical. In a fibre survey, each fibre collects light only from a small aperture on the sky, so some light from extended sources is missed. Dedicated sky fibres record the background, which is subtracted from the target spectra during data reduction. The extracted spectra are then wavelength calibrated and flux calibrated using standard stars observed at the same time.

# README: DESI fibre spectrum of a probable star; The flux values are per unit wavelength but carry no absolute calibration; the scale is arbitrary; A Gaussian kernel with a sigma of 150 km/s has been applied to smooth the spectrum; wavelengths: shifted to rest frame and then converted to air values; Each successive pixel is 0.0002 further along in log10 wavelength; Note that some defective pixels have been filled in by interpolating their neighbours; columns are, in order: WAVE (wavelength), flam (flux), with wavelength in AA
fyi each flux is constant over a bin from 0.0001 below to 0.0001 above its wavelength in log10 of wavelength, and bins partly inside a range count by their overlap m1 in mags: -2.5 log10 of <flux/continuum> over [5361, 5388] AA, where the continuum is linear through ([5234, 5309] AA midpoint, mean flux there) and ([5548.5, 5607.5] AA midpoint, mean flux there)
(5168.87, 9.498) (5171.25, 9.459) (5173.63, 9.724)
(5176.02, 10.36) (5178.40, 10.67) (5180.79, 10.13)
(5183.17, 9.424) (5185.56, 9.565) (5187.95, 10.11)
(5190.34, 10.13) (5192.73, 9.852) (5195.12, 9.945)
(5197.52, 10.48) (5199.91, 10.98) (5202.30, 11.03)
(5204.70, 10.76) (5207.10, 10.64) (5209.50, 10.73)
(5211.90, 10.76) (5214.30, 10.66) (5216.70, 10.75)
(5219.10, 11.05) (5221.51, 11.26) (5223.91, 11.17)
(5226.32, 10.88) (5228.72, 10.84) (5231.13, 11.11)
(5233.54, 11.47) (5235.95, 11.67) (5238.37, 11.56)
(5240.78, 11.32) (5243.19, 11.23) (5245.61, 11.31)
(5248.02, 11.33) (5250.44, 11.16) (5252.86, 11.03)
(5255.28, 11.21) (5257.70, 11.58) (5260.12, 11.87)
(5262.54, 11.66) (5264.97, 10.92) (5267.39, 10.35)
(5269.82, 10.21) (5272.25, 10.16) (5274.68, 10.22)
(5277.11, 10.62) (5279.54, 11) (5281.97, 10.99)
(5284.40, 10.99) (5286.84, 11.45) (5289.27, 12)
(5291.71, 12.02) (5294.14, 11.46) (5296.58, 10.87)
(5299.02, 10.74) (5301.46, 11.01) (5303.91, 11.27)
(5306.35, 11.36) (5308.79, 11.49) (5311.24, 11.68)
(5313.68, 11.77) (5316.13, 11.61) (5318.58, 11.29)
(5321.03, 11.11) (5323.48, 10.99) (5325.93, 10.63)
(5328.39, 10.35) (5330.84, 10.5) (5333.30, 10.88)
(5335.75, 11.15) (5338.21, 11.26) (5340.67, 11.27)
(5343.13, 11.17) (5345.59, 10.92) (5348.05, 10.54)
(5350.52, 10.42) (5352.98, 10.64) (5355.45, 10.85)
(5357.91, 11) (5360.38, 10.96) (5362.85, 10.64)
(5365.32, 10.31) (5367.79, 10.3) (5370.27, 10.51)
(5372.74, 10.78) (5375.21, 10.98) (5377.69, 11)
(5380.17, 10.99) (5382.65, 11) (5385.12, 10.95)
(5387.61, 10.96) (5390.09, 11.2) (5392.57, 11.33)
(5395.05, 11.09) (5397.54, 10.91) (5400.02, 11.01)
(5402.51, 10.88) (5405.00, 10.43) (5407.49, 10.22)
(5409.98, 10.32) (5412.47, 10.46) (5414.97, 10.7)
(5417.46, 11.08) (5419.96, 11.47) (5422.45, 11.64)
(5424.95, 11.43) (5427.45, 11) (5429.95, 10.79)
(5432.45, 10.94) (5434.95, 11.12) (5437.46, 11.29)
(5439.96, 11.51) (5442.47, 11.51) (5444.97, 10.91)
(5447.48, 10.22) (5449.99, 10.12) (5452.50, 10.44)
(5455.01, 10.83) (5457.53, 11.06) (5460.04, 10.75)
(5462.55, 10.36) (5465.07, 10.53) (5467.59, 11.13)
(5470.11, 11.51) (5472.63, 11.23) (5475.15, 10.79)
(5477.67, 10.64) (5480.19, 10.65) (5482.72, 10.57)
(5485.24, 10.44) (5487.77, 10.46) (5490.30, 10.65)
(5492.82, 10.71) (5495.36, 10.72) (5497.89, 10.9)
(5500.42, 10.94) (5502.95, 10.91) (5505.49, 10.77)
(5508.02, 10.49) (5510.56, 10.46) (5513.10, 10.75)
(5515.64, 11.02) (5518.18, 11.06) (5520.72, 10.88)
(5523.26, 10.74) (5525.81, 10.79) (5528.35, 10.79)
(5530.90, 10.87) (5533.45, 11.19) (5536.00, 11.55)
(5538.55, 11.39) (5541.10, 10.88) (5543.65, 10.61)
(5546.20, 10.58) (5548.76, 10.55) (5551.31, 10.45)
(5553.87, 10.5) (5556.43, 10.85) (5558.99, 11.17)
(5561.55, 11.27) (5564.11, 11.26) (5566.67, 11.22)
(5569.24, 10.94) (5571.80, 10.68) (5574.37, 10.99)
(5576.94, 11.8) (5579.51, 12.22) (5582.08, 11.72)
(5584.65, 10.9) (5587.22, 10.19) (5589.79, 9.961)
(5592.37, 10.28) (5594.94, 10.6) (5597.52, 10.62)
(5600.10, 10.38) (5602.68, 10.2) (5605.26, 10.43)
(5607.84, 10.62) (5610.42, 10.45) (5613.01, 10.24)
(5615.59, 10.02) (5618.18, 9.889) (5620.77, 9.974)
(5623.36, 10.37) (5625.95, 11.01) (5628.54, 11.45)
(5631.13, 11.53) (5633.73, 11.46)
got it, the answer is 0.03 mag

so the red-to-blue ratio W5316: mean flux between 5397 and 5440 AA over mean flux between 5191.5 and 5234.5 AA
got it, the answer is 1.01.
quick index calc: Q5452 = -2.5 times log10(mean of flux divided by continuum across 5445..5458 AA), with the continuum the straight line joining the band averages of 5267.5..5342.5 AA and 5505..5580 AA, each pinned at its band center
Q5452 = 0.05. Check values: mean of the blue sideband 11.1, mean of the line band 10.5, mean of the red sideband 10.9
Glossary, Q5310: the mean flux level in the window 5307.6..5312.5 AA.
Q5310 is 11.6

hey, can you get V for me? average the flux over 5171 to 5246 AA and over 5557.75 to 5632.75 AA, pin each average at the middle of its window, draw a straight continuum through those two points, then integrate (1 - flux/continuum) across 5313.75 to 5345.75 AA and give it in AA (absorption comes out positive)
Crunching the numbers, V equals -1.0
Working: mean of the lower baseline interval 10.7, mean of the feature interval 11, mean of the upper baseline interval 10.8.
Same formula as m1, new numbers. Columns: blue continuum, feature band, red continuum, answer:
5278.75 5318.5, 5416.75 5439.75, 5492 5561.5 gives -0.01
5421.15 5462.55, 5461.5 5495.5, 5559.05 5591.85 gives 0.02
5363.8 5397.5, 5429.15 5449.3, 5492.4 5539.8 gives -0.01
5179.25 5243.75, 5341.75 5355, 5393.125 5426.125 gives 0.01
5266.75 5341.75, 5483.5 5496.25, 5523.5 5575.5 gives 0.04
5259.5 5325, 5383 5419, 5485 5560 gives 0.02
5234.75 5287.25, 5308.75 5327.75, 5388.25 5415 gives -0.03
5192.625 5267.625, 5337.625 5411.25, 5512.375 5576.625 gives 0.02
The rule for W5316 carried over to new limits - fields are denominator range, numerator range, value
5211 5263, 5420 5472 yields 0.98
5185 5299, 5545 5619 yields 0.98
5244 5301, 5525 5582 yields 1.00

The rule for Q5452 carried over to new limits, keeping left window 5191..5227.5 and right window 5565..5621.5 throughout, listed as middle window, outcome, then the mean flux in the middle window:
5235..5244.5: -0.07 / 11.4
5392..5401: -0.04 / 11.1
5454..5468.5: -0.01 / 10.8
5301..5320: -0.07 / 11.4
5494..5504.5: -0.02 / 10.9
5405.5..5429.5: -0.02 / 10.9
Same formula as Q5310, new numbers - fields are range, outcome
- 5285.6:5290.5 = 11.7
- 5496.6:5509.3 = 10.8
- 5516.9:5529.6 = 10.9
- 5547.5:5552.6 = 10.5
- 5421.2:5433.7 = 11.2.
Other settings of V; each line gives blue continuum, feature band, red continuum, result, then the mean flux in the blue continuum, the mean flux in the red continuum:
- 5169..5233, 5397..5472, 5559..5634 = -1.65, 10.5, 10.8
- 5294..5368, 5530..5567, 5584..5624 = -1.78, 11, 10.3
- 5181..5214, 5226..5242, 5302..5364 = -1.15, 10.3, 11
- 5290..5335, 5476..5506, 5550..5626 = 0.48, 11.2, 10.7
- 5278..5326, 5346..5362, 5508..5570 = 0.67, 11.3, 10.9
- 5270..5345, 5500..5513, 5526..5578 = 0.34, 11.1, 11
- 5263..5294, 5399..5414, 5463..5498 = 0.39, 10.9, 10.8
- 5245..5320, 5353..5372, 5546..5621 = 0.69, 11.2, 10.7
